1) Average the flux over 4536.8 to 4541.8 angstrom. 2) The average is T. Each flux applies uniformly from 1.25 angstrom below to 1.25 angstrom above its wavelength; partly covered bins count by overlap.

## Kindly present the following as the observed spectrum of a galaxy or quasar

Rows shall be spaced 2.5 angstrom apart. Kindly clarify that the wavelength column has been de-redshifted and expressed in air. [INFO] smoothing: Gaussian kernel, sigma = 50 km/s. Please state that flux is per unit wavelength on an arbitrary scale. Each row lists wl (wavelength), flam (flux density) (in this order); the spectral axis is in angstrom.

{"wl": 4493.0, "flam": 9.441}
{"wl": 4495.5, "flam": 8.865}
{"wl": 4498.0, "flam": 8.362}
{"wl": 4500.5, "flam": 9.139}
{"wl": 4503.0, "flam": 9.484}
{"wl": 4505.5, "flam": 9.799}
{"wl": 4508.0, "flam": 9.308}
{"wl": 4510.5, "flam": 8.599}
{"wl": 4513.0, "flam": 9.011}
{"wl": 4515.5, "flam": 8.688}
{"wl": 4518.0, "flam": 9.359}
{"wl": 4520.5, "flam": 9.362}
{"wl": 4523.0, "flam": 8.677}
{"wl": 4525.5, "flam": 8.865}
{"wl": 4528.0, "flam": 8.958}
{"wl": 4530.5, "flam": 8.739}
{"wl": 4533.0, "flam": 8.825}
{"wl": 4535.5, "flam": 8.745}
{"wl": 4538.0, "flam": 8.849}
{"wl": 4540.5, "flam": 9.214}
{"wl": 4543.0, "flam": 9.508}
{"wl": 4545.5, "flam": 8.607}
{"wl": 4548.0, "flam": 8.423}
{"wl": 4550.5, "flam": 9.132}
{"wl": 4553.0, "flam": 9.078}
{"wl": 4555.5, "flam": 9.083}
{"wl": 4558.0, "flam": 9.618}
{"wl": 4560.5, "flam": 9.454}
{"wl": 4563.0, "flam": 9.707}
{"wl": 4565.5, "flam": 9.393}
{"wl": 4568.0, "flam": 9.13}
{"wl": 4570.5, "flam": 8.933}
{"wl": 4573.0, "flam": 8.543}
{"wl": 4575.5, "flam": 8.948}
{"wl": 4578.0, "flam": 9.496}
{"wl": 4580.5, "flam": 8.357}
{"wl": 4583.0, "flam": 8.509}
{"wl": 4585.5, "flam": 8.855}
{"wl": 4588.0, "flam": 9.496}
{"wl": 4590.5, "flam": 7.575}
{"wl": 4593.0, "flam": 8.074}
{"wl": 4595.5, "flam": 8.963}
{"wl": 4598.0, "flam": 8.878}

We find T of 9.04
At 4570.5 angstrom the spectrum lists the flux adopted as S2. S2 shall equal 8.933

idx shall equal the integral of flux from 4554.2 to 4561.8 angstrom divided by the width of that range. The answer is 9.39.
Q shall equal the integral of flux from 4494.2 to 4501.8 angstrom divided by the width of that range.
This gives 8.8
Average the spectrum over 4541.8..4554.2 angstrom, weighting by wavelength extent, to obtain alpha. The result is 8.95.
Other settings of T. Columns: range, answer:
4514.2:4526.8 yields 8.99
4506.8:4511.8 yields 8.95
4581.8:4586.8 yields 8.69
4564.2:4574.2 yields 9.01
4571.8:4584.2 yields 8.77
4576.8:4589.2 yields 8.94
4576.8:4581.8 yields 8.92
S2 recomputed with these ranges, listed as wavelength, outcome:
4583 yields 8.509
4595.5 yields 8.963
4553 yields 9.078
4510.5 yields 8.599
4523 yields 8.677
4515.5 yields 8.688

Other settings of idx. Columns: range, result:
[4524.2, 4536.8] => 8.83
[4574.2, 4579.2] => 9.21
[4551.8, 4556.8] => 9.09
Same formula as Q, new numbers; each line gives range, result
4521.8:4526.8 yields 8.77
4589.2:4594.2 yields 7.84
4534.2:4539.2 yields 8.8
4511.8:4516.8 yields 8.85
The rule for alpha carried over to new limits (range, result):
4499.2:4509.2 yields 9.43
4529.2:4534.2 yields 8.78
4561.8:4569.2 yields 9.41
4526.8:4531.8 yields 8.85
